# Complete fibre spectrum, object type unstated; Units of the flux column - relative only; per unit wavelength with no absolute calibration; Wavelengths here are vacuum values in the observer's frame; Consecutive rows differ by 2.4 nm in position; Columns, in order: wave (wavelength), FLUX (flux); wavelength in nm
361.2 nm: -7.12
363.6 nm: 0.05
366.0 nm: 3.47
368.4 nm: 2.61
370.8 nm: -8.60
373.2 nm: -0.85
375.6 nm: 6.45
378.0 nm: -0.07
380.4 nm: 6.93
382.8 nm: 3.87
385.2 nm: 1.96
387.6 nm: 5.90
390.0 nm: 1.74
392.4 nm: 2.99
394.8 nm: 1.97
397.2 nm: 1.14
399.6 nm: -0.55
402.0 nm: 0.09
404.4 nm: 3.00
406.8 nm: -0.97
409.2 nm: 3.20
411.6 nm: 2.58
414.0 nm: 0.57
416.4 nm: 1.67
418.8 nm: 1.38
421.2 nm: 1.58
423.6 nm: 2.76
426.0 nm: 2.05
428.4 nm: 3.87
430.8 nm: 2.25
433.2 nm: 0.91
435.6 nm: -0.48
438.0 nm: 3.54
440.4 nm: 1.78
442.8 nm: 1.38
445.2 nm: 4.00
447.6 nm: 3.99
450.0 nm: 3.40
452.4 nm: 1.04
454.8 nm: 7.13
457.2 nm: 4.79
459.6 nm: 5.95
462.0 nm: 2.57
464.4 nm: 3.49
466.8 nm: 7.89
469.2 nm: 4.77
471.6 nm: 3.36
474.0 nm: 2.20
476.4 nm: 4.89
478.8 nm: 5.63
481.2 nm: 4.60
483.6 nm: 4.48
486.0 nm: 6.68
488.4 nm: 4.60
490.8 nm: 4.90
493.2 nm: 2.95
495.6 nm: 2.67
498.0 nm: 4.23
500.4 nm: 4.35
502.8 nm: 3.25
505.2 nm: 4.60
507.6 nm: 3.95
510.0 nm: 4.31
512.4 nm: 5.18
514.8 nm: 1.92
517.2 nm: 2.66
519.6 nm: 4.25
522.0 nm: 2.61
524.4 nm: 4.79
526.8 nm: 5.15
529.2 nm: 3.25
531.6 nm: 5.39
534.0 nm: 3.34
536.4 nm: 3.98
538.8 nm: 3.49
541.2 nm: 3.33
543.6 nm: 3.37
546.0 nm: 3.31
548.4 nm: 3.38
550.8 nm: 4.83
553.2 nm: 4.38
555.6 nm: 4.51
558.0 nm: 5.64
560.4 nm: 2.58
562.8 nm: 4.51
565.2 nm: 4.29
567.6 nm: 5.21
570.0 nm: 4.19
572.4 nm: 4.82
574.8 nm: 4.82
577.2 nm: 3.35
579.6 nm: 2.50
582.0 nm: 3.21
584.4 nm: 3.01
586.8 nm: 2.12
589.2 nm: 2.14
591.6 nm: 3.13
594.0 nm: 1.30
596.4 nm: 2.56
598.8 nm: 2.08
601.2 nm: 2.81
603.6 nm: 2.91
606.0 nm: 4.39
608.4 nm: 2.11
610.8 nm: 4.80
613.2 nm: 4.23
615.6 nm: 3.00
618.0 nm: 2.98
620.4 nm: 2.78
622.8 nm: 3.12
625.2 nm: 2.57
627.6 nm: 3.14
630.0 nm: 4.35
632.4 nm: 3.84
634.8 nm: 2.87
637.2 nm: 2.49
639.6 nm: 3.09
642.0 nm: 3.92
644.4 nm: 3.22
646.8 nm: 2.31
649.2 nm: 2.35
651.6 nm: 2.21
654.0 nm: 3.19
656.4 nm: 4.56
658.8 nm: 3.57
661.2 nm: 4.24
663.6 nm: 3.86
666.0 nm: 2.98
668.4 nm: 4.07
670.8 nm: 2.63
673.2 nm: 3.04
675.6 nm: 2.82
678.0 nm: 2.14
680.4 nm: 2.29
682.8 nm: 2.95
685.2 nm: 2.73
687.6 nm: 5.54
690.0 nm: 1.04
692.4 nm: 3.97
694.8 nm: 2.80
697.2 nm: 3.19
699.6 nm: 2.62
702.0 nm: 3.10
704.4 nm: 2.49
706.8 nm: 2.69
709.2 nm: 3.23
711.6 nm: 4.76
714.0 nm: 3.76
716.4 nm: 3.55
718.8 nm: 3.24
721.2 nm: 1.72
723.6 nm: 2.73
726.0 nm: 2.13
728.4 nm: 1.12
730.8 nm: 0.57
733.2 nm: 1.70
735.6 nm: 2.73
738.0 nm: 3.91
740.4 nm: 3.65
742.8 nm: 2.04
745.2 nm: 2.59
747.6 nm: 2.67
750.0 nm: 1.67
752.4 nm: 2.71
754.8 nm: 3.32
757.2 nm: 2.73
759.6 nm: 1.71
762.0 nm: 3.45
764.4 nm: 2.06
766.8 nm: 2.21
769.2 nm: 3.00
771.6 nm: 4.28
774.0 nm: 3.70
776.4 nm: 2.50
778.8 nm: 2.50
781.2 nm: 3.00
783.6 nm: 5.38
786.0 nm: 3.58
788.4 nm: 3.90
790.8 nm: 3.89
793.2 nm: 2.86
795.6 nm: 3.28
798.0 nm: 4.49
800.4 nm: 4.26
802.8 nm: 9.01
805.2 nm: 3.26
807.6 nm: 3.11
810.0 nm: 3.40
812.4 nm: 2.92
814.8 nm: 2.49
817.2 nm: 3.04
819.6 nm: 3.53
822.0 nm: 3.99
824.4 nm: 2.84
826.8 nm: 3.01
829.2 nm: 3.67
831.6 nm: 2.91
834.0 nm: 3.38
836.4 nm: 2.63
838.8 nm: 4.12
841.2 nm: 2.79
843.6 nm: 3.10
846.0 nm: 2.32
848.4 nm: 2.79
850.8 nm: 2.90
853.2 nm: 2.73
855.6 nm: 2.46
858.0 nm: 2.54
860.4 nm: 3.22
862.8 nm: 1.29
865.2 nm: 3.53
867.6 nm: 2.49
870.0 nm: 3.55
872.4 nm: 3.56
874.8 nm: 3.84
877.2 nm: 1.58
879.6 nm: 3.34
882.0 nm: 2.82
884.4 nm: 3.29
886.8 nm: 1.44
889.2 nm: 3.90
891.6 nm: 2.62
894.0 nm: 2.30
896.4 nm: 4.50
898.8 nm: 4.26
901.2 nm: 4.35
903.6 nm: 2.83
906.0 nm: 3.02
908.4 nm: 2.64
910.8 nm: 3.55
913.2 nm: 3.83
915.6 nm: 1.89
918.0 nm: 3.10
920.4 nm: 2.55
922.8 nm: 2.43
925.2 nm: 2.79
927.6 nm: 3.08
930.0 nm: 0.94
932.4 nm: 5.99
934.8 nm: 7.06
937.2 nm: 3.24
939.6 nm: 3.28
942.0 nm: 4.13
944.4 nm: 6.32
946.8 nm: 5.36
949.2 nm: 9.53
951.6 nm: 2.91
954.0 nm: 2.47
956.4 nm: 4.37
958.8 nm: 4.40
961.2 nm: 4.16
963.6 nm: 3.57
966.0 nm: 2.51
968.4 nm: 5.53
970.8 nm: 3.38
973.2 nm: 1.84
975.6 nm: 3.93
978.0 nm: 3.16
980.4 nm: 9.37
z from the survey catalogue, 0.222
